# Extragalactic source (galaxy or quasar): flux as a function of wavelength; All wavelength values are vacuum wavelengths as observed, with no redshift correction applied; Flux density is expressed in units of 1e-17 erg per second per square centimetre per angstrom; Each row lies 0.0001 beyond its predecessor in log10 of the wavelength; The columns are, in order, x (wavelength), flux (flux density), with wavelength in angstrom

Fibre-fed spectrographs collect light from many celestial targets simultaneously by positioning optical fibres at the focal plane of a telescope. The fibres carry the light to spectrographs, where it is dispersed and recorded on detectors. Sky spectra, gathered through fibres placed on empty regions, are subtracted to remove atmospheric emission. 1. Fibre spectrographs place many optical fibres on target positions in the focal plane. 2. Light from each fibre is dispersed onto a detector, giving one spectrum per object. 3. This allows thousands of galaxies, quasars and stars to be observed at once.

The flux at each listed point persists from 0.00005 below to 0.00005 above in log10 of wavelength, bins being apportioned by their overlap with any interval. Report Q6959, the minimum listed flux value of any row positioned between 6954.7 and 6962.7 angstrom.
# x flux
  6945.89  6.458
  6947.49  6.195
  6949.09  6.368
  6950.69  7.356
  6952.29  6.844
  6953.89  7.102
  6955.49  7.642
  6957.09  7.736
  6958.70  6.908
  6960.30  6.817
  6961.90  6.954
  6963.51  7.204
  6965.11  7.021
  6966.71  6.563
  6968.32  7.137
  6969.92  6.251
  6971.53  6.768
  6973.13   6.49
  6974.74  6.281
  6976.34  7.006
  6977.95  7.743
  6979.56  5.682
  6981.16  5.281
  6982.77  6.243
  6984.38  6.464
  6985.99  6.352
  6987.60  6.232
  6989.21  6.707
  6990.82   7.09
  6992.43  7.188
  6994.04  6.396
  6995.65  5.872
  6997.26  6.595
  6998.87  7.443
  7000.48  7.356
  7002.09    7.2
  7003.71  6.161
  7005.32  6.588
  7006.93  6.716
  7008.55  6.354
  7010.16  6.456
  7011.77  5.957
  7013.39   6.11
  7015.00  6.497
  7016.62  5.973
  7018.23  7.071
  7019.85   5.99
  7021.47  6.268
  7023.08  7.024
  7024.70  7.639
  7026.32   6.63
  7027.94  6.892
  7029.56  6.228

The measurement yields 6.817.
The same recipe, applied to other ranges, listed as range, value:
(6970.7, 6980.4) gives 5.682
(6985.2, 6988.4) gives 6.232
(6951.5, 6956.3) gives 6.844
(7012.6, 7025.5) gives 5.973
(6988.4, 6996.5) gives 5.872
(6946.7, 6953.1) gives 6.195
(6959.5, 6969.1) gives 6.563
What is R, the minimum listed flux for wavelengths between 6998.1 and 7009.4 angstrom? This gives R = 6.161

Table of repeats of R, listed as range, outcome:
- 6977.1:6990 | 5.281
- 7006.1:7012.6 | 5.957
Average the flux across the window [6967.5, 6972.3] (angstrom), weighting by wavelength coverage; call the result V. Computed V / 6.71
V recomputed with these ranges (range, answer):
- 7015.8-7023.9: 6.47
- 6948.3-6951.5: 6.87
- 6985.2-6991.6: 6.59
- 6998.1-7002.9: 7.33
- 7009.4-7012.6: 6.2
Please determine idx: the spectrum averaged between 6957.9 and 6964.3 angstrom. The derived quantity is 6.97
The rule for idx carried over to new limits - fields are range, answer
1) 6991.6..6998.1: 6.52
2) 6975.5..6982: 6.43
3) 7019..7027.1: 6.71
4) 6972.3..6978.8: 6.87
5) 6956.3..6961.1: 7.15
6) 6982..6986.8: 6.35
